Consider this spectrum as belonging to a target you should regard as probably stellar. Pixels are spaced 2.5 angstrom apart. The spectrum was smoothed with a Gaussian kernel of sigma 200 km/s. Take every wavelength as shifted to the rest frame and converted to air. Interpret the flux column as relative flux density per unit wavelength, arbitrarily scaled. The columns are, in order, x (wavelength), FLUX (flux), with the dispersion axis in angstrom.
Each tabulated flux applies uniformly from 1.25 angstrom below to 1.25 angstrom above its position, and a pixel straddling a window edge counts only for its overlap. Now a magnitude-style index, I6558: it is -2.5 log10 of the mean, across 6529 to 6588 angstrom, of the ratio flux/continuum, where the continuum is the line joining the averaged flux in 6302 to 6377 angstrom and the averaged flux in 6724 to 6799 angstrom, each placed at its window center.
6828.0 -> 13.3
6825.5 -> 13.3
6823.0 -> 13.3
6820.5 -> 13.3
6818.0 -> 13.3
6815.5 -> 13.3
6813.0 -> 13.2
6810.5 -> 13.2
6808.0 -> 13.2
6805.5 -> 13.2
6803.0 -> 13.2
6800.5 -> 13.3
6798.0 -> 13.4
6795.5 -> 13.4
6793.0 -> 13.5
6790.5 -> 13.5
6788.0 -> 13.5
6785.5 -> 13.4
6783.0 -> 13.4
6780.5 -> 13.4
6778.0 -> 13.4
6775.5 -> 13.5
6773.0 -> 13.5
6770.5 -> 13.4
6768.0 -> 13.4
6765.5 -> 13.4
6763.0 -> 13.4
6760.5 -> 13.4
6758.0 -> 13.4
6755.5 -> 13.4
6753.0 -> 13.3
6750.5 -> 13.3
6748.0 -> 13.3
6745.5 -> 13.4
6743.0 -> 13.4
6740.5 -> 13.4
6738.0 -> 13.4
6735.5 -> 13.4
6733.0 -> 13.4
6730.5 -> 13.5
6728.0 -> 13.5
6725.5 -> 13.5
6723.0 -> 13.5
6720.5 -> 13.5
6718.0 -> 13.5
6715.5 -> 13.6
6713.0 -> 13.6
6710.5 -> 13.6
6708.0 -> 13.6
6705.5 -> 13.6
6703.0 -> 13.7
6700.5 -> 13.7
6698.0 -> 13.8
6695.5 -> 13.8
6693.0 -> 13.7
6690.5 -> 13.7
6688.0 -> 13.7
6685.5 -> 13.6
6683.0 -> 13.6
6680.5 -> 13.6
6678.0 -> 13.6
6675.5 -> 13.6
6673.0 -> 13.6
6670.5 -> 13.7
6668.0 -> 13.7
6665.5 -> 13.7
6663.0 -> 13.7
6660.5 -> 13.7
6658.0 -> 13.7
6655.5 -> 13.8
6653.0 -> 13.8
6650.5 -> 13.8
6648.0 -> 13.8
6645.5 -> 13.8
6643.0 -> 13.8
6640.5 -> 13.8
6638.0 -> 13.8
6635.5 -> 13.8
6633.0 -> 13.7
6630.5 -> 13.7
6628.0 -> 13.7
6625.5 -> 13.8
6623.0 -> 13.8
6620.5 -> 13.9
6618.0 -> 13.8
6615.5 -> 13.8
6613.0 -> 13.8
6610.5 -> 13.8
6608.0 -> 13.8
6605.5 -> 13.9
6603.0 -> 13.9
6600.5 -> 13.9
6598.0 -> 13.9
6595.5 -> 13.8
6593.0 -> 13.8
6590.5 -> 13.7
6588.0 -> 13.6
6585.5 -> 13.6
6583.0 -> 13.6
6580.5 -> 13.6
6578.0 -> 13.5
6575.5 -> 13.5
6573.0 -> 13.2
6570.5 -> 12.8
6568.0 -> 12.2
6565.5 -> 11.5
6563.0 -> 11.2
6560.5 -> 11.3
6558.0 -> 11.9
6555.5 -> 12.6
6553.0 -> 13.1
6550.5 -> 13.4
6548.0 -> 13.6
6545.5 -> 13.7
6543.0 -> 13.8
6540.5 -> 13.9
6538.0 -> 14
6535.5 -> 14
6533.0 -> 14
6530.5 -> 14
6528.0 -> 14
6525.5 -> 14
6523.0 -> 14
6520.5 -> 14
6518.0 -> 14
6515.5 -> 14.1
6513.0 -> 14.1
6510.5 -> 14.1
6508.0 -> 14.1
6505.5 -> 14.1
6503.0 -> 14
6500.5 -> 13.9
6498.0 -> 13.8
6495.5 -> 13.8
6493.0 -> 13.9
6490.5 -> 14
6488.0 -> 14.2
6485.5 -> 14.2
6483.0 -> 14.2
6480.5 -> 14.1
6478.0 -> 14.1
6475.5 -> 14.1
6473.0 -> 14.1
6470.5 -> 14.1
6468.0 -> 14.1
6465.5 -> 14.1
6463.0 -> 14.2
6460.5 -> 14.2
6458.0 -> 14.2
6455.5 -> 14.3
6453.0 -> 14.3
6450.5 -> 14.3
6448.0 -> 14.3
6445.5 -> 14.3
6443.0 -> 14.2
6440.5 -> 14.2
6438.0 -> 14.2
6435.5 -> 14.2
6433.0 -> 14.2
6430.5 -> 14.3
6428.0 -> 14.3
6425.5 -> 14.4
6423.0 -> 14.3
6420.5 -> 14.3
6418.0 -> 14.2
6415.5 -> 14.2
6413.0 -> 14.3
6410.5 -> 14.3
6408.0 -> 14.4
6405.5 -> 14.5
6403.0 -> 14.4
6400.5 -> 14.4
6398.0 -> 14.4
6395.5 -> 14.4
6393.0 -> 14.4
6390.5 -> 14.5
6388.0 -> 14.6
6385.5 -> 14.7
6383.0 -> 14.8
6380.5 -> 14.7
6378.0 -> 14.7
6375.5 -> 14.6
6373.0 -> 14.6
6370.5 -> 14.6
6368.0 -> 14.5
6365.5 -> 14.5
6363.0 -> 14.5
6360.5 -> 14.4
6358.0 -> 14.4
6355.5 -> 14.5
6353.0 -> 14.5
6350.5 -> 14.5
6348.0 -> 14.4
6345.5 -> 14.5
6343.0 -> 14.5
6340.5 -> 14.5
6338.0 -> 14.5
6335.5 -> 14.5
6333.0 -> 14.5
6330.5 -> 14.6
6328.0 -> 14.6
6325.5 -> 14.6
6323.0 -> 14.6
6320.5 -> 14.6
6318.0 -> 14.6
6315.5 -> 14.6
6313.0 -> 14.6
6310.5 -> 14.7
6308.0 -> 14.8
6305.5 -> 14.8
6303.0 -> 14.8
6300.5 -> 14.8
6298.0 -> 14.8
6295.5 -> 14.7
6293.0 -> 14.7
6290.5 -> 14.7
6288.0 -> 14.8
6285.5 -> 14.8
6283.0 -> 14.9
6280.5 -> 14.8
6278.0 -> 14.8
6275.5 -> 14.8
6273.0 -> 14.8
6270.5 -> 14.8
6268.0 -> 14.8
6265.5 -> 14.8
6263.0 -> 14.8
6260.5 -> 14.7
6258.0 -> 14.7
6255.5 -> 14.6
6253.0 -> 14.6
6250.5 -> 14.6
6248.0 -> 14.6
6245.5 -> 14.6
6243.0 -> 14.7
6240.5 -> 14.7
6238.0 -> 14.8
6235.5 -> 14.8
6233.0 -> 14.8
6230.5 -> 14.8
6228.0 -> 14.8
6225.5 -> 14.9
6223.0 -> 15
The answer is 0.07 mag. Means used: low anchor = 14.6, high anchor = 13.4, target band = 13.1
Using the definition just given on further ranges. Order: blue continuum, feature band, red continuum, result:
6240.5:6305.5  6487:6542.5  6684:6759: 0.01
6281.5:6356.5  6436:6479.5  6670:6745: 0.00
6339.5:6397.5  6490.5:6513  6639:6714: 0.02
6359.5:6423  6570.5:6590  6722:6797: 0.04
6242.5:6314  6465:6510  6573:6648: 0.00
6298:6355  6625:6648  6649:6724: 0.00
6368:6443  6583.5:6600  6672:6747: 0.01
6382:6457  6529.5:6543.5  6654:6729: 0.01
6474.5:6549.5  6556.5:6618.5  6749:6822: 0.05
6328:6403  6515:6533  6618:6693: 0.01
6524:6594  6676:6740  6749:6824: -0.02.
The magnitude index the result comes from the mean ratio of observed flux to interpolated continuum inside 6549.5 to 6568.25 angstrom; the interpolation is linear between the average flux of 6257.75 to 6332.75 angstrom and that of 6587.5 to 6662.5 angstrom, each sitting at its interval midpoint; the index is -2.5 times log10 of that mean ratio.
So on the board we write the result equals 0.15 mag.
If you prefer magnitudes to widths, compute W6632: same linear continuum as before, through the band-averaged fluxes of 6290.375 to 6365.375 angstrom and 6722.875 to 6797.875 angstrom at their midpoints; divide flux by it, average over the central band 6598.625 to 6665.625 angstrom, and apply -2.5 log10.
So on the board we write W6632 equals 0.00 mag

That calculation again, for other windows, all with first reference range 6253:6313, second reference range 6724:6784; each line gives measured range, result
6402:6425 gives 0.00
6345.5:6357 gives 0.01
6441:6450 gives 0.00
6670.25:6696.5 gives 0.00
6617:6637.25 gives 0.00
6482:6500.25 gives 0.01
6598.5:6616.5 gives 0.00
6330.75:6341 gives 0.01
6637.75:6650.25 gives -0.01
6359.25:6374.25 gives 0.00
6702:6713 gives -0.01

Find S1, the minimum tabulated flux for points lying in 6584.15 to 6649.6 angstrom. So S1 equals 13.6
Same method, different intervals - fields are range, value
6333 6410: 14.4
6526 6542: 13.9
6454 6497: 13.8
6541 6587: 11.2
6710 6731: 13.5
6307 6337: 14.5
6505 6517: 14.1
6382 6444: 14.2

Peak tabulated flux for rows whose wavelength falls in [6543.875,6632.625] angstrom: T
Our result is 13.9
